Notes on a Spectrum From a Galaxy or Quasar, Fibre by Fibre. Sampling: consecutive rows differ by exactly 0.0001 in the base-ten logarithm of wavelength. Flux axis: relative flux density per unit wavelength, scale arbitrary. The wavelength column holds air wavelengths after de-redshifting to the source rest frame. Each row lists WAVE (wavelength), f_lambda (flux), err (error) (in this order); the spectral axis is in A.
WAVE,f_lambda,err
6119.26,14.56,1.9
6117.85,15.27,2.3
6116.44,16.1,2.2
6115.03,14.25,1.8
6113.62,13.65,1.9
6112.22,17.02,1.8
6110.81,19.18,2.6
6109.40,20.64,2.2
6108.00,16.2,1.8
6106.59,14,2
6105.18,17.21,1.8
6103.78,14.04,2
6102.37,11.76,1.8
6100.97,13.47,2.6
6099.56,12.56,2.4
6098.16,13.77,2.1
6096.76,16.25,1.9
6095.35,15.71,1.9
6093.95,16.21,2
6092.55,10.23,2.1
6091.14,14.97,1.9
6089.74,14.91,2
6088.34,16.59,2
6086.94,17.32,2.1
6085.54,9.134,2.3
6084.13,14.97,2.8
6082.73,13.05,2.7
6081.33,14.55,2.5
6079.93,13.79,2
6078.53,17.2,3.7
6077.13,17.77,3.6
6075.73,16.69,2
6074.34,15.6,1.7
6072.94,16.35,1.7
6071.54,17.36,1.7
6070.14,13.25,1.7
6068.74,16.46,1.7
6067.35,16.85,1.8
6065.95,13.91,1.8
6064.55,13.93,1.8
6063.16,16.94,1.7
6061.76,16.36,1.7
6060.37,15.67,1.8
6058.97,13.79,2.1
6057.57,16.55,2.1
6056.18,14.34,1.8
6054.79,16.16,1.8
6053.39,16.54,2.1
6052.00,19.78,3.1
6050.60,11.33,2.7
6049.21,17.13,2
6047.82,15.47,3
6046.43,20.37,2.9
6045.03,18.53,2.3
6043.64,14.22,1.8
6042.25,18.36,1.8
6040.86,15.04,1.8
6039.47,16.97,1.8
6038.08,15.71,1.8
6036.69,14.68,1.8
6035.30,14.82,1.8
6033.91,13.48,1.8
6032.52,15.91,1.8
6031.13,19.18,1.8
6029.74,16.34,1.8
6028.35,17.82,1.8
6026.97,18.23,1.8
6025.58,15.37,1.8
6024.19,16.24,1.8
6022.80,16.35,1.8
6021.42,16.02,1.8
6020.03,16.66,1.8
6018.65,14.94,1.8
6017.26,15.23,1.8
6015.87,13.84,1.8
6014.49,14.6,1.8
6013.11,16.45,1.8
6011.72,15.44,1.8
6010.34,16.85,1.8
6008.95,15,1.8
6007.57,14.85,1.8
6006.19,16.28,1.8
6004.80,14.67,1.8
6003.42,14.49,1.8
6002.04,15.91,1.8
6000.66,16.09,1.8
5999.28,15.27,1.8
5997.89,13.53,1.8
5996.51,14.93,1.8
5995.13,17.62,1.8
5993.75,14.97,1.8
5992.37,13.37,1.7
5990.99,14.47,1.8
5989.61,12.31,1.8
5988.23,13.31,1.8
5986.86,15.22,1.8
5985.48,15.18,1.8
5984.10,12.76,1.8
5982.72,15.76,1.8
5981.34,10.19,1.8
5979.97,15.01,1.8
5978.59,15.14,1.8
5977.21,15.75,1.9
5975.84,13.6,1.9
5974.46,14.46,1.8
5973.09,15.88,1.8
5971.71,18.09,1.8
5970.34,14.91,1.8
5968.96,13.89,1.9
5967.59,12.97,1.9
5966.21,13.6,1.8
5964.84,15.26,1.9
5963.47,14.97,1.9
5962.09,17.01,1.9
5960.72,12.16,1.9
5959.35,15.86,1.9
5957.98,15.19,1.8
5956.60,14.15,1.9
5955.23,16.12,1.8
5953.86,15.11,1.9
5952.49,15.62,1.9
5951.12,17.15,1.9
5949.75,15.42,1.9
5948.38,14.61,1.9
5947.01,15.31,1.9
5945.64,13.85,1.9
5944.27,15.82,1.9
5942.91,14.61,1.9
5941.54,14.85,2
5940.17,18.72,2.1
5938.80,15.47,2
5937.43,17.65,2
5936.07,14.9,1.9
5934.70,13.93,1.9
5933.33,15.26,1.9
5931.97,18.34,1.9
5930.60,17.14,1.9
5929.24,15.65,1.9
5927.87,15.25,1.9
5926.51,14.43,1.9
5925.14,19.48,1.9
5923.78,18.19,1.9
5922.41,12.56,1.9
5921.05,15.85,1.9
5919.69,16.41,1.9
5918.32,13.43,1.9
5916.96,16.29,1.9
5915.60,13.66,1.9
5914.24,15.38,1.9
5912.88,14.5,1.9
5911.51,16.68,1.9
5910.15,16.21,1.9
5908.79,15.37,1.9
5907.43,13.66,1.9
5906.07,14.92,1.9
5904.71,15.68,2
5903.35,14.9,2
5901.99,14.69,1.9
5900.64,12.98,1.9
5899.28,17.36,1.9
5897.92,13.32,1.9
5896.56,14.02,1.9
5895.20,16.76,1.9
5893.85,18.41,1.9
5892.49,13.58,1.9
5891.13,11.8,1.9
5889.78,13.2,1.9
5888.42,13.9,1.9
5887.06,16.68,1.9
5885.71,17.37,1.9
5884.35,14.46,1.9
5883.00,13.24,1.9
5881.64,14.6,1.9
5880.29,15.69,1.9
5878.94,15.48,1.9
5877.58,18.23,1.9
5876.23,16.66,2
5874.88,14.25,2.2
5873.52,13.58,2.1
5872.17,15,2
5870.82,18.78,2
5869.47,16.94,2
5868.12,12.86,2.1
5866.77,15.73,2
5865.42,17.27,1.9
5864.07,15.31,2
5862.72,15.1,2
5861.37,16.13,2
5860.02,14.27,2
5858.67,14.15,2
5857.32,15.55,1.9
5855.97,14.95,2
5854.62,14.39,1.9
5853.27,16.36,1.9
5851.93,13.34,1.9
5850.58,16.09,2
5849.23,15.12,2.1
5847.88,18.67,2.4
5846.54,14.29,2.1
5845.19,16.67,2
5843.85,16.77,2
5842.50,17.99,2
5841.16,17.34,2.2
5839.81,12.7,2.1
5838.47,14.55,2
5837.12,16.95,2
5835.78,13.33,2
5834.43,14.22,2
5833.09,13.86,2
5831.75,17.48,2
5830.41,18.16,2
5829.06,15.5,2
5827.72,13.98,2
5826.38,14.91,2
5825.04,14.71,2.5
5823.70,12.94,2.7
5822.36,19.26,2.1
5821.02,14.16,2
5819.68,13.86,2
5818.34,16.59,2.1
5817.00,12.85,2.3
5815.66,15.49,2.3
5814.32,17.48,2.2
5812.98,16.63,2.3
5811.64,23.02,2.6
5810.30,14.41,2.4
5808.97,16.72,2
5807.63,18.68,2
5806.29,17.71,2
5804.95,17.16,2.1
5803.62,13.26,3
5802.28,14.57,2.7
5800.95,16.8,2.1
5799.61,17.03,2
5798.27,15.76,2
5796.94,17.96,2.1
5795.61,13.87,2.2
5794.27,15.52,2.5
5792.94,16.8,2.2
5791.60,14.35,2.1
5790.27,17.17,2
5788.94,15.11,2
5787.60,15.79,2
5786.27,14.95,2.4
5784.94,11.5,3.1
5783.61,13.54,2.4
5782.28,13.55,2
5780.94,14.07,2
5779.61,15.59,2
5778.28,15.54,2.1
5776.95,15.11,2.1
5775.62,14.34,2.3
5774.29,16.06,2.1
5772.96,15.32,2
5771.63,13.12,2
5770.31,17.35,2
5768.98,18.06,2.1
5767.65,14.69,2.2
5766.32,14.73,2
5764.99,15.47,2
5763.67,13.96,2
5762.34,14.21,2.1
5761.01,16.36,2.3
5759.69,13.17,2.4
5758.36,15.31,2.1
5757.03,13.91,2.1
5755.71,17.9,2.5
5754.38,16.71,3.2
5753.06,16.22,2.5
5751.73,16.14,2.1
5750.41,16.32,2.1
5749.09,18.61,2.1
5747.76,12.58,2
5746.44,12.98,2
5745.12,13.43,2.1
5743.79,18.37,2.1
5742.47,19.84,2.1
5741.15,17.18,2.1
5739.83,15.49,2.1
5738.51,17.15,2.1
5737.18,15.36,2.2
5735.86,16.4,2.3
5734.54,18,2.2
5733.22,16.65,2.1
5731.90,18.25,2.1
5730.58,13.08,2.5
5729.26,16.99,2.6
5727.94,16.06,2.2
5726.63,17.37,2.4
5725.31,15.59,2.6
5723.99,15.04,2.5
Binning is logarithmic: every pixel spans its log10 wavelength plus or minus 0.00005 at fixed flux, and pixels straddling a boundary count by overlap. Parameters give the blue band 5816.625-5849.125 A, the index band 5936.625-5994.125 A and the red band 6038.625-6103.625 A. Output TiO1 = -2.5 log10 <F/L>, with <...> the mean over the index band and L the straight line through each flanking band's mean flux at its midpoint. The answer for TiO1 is 0.04 mag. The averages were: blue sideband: 15.5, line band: 14.9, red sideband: 15.4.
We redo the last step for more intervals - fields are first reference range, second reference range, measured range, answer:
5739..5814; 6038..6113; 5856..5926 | 0.03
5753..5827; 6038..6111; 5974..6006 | 0.07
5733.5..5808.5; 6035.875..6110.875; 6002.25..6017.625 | 0.02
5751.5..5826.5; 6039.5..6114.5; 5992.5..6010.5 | 0.02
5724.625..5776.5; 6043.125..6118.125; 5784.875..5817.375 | -0.02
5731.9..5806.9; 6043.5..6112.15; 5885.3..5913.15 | 0.04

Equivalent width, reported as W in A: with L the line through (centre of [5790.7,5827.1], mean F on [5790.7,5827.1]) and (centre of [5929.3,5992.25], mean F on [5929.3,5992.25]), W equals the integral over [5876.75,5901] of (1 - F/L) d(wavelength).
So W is 0.6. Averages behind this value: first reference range 16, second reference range 15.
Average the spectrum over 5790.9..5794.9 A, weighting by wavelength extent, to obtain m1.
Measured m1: 15.6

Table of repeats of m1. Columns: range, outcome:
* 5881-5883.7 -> 13.9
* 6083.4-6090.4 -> 14.6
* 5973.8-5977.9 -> 14.6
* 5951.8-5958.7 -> 15.2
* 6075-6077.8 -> 17.3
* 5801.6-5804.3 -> 14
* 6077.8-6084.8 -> 14.7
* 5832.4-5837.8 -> 14.6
